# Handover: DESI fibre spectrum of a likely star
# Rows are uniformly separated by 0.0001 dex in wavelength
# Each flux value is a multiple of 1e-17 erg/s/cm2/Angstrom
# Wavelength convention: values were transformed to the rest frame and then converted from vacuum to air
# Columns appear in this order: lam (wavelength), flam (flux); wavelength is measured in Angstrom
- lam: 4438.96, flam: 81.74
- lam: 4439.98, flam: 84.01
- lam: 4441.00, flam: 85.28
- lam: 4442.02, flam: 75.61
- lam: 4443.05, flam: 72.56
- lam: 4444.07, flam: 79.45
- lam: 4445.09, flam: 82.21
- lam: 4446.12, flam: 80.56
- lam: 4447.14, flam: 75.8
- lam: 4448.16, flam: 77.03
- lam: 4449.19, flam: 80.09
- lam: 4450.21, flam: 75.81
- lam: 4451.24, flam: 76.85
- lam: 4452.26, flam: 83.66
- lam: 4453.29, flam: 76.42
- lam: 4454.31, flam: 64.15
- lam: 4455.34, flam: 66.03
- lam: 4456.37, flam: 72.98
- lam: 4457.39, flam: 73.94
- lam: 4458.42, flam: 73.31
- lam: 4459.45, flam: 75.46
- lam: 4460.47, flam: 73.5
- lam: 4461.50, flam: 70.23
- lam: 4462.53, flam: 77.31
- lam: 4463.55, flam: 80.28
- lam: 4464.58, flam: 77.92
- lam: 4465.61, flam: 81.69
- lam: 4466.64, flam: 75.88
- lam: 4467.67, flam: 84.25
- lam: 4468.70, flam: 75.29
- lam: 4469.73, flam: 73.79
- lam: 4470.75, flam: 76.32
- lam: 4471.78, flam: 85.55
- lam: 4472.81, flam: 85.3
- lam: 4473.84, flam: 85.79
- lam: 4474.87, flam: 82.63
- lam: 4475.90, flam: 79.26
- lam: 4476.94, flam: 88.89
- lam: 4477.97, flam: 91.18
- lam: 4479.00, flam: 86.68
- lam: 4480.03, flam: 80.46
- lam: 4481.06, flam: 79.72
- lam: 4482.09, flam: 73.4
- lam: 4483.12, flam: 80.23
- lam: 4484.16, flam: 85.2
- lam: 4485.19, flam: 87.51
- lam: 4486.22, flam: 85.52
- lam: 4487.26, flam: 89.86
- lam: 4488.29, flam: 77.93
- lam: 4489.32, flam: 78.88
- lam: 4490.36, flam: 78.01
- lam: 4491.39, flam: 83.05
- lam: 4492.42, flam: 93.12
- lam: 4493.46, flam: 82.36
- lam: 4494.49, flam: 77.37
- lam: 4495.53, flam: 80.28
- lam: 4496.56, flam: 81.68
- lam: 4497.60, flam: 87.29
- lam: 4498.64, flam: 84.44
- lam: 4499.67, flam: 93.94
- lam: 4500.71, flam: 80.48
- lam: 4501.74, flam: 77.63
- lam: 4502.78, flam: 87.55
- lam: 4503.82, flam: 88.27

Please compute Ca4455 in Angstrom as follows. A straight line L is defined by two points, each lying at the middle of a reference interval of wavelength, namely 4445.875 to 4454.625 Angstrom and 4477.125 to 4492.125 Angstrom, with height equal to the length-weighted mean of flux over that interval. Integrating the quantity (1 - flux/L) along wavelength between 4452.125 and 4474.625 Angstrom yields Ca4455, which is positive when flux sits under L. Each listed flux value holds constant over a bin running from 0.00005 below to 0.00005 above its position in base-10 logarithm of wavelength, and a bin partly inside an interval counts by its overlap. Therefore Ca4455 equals 0.7 Angstrom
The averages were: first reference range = 76.9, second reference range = 83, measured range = 76.7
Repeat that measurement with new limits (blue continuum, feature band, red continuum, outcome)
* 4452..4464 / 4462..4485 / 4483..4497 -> -0.9 Angstrom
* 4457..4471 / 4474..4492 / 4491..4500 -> -0.4 Angstrom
